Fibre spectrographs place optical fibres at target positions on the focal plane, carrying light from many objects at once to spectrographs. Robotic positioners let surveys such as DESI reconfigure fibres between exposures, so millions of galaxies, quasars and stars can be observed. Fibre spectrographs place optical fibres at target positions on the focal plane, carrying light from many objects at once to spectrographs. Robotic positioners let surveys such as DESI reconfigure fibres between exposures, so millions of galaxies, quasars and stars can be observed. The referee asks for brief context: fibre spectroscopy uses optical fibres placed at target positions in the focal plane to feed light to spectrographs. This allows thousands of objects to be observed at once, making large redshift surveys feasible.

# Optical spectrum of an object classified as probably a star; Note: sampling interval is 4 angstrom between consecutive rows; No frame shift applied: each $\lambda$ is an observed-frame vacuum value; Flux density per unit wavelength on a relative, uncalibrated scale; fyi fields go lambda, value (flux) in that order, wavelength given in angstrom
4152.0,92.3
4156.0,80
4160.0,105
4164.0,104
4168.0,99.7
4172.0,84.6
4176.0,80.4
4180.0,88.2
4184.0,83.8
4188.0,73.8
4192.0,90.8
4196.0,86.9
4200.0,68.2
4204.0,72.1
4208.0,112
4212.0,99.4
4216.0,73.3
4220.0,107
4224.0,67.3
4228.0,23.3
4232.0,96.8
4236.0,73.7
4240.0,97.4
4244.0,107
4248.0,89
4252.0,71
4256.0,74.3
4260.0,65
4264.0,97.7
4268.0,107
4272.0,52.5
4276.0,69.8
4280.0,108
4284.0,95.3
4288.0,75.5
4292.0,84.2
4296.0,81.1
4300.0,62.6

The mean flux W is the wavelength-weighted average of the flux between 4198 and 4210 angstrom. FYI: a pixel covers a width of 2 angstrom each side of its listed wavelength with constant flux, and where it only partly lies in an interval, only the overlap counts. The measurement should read 84.1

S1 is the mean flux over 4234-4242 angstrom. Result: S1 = 85.6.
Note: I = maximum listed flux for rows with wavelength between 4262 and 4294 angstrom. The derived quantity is 108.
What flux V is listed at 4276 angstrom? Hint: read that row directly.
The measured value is 69.8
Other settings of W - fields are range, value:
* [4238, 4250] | 97.8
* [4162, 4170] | 102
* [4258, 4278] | 78.4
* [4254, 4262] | 69.7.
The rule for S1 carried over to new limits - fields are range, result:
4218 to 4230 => 65.9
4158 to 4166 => 104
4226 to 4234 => 60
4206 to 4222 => 97.9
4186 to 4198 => 83.8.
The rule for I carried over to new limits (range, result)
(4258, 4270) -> 107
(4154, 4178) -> 105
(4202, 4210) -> 112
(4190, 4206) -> 90.8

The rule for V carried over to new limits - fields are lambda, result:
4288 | 75.5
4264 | 97.7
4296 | 81.1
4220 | 107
